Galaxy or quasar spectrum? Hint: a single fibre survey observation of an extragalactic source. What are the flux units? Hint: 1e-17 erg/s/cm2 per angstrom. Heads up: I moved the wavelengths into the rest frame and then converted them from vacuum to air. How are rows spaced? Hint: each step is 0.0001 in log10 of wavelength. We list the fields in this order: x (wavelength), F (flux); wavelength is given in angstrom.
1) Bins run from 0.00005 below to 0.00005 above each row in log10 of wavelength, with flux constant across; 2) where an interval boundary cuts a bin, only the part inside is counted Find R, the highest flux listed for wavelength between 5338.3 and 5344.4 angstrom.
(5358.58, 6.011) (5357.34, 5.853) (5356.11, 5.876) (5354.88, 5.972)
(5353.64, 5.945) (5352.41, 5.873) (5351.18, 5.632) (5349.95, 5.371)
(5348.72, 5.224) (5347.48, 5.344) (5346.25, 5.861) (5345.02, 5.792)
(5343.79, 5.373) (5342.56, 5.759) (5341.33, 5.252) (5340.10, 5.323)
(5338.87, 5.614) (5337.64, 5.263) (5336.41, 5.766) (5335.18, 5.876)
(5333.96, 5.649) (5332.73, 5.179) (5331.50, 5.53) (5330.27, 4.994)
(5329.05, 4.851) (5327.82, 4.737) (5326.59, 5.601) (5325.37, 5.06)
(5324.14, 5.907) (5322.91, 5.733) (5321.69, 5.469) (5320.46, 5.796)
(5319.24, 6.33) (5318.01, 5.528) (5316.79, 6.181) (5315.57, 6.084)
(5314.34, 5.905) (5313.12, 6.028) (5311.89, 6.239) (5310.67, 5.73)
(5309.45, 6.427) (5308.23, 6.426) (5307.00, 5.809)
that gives 5.759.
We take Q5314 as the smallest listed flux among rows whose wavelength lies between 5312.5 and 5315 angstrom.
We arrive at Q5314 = 5.905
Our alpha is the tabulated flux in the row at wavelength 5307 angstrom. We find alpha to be 5.809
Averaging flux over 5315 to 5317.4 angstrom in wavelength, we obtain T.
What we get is 6.15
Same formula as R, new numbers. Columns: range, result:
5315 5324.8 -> 6.33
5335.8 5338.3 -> 5.766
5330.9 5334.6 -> 5.649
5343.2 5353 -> 5.873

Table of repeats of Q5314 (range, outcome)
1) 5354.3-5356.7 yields 5.876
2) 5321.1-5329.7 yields 4.737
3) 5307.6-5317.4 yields 5.73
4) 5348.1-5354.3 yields 5.224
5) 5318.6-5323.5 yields 5.469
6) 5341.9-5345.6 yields 5.373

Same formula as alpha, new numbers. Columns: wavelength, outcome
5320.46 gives 5.796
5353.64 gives 5.945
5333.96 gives 5.649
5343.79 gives 5.373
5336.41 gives 5.766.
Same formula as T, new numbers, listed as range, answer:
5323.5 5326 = 5.48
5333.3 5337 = 5.76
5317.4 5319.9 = 5.93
